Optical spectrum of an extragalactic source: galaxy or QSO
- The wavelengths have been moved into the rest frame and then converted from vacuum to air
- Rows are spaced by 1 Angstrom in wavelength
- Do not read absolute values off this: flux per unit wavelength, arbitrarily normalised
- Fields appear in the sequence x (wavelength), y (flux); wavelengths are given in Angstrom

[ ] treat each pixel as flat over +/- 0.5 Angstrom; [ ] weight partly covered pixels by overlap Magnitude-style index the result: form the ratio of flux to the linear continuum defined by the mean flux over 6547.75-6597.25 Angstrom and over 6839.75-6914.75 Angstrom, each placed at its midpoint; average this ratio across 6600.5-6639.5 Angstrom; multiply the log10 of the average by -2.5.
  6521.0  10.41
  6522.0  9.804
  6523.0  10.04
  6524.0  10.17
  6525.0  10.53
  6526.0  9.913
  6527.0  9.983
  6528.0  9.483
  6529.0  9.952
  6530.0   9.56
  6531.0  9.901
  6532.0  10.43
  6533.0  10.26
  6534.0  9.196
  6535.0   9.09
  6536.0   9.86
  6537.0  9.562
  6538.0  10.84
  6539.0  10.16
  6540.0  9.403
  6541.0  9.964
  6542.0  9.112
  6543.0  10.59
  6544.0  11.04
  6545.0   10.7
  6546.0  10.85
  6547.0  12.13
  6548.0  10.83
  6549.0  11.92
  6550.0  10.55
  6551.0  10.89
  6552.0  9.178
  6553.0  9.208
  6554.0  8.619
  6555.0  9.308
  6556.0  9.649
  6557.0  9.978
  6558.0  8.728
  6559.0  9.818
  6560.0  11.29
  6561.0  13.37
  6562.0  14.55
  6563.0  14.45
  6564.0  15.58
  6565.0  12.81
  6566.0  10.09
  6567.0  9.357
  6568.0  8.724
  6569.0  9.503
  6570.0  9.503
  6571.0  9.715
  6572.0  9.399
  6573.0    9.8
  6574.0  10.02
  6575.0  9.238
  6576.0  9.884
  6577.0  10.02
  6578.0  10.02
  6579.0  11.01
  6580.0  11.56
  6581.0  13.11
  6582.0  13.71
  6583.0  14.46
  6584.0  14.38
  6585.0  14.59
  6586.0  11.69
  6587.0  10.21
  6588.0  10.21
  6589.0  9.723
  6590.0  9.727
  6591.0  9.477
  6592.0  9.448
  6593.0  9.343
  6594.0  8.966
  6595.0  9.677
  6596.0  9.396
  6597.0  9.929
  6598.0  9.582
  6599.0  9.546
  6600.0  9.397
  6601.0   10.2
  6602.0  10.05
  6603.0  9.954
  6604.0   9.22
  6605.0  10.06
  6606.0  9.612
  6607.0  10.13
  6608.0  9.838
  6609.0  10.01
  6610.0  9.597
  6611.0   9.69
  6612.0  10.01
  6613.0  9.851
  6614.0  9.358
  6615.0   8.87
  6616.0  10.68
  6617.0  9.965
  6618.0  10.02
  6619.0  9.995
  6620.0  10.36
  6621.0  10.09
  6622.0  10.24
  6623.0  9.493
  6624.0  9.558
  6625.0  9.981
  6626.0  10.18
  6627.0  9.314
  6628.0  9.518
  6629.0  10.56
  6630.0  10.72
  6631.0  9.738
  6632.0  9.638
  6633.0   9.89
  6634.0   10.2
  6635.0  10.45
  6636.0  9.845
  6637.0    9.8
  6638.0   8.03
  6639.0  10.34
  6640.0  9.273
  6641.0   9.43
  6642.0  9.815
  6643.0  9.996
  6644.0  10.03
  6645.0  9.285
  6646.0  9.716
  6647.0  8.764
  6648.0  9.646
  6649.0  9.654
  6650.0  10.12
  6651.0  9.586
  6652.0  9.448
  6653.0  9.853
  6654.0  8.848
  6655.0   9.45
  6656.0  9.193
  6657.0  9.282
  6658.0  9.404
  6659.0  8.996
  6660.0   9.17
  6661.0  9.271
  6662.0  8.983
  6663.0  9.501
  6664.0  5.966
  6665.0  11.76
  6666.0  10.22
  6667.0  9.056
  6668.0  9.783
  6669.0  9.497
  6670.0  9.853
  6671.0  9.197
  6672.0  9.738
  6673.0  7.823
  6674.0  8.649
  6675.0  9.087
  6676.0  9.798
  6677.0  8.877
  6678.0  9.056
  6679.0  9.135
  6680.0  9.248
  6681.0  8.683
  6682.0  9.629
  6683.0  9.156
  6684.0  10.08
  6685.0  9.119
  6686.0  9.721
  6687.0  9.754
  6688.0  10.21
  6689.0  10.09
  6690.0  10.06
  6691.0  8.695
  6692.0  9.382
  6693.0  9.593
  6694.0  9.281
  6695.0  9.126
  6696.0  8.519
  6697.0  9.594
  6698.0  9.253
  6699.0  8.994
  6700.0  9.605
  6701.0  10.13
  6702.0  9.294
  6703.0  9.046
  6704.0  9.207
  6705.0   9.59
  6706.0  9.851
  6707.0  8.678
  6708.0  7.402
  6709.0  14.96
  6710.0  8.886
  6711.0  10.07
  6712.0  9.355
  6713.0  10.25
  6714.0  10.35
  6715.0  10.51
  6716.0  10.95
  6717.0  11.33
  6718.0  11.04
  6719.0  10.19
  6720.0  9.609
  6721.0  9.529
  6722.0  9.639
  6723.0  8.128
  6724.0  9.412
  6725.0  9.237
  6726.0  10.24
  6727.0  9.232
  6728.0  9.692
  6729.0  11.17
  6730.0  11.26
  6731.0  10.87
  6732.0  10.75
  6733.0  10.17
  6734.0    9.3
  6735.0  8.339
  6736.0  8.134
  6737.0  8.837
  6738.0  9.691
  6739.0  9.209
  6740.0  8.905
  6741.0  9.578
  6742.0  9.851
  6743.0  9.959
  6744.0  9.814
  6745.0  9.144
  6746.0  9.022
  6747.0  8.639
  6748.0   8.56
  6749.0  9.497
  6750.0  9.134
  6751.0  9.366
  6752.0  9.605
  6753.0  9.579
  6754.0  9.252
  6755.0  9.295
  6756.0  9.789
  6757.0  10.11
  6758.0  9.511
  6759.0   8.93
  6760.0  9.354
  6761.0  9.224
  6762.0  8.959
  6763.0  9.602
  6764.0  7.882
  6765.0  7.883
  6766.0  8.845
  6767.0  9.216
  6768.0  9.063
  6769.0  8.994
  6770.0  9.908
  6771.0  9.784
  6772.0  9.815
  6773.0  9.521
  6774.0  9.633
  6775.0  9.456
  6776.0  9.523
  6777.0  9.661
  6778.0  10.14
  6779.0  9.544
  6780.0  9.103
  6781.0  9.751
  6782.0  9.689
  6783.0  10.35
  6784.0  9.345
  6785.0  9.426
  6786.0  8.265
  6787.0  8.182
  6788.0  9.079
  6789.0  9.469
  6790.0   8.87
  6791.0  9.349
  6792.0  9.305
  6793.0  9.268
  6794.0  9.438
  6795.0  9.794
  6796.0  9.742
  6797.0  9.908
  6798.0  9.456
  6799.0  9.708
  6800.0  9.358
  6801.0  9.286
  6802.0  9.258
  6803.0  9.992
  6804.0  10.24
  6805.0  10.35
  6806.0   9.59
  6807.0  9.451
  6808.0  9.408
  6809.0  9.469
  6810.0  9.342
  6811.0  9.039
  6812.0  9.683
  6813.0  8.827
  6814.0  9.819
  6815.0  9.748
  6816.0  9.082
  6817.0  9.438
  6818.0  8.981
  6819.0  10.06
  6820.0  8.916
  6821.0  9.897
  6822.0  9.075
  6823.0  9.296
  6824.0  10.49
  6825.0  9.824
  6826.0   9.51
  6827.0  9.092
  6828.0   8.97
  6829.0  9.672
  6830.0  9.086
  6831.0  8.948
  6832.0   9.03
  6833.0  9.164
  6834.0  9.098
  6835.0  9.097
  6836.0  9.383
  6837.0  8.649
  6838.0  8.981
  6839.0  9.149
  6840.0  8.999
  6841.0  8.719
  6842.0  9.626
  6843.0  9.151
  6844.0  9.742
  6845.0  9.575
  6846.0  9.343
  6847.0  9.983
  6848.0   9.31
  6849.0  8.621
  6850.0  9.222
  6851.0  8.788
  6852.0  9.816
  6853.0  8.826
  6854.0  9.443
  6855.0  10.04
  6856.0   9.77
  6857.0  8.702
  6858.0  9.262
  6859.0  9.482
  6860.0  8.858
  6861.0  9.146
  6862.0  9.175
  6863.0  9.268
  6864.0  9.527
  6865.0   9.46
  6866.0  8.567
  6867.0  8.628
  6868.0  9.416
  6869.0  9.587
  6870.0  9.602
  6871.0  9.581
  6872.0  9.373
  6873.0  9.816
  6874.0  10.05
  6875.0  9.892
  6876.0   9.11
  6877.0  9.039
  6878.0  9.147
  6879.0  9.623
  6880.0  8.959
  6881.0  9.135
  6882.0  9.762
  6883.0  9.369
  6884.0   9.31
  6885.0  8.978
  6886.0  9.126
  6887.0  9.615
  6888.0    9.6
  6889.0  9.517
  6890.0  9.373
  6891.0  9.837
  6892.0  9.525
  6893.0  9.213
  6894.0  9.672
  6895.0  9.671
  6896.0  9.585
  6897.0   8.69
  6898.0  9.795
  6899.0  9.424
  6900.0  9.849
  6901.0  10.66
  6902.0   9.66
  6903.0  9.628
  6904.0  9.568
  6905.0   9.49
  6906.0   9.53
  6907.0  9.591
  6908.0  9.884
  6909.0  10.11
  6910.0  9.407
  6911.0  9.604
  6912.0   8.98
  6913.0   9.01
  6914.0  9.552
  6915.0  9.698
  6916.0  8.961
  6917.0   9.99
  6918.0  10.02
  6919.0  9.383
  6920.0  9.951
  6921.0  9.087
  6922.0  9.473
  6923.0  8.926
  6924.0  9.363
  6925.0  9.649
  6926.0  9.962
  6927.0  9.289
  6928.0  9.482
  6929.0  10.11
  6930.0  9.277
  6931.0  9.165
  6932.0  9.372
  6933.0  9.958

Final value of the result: 0.07 mag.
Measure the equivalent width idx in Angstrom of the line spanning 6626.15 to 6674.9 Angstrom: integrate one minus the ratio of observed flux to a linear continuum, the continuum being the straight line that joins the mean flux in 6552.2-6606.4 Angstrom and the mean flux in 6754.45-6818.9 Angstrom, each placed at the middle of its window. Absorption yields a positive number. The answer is 3.2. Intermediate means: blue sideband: 10.6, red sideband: 9.4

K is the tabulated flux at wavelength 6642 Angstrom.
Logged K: 9.815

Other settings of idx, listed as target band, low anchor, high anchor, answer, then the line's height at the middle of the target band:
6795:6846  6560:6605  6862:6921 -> 1.9 Angstrom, 9.78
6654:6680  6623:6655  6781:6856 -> 1.2 Angstrom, 9.66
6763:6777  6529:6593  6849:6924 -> 0.9 Angstrom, 9.87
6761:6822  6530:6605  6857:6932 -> 2.4 Angstrom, 9.78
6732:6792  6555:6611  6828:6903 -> 3.1 Angstrom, 9.8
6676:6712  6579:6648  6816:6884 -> 1.4 Angstrom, 9.86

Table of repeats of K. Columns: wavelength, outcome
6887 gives 9.615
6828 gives 8.97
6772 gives 9.815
